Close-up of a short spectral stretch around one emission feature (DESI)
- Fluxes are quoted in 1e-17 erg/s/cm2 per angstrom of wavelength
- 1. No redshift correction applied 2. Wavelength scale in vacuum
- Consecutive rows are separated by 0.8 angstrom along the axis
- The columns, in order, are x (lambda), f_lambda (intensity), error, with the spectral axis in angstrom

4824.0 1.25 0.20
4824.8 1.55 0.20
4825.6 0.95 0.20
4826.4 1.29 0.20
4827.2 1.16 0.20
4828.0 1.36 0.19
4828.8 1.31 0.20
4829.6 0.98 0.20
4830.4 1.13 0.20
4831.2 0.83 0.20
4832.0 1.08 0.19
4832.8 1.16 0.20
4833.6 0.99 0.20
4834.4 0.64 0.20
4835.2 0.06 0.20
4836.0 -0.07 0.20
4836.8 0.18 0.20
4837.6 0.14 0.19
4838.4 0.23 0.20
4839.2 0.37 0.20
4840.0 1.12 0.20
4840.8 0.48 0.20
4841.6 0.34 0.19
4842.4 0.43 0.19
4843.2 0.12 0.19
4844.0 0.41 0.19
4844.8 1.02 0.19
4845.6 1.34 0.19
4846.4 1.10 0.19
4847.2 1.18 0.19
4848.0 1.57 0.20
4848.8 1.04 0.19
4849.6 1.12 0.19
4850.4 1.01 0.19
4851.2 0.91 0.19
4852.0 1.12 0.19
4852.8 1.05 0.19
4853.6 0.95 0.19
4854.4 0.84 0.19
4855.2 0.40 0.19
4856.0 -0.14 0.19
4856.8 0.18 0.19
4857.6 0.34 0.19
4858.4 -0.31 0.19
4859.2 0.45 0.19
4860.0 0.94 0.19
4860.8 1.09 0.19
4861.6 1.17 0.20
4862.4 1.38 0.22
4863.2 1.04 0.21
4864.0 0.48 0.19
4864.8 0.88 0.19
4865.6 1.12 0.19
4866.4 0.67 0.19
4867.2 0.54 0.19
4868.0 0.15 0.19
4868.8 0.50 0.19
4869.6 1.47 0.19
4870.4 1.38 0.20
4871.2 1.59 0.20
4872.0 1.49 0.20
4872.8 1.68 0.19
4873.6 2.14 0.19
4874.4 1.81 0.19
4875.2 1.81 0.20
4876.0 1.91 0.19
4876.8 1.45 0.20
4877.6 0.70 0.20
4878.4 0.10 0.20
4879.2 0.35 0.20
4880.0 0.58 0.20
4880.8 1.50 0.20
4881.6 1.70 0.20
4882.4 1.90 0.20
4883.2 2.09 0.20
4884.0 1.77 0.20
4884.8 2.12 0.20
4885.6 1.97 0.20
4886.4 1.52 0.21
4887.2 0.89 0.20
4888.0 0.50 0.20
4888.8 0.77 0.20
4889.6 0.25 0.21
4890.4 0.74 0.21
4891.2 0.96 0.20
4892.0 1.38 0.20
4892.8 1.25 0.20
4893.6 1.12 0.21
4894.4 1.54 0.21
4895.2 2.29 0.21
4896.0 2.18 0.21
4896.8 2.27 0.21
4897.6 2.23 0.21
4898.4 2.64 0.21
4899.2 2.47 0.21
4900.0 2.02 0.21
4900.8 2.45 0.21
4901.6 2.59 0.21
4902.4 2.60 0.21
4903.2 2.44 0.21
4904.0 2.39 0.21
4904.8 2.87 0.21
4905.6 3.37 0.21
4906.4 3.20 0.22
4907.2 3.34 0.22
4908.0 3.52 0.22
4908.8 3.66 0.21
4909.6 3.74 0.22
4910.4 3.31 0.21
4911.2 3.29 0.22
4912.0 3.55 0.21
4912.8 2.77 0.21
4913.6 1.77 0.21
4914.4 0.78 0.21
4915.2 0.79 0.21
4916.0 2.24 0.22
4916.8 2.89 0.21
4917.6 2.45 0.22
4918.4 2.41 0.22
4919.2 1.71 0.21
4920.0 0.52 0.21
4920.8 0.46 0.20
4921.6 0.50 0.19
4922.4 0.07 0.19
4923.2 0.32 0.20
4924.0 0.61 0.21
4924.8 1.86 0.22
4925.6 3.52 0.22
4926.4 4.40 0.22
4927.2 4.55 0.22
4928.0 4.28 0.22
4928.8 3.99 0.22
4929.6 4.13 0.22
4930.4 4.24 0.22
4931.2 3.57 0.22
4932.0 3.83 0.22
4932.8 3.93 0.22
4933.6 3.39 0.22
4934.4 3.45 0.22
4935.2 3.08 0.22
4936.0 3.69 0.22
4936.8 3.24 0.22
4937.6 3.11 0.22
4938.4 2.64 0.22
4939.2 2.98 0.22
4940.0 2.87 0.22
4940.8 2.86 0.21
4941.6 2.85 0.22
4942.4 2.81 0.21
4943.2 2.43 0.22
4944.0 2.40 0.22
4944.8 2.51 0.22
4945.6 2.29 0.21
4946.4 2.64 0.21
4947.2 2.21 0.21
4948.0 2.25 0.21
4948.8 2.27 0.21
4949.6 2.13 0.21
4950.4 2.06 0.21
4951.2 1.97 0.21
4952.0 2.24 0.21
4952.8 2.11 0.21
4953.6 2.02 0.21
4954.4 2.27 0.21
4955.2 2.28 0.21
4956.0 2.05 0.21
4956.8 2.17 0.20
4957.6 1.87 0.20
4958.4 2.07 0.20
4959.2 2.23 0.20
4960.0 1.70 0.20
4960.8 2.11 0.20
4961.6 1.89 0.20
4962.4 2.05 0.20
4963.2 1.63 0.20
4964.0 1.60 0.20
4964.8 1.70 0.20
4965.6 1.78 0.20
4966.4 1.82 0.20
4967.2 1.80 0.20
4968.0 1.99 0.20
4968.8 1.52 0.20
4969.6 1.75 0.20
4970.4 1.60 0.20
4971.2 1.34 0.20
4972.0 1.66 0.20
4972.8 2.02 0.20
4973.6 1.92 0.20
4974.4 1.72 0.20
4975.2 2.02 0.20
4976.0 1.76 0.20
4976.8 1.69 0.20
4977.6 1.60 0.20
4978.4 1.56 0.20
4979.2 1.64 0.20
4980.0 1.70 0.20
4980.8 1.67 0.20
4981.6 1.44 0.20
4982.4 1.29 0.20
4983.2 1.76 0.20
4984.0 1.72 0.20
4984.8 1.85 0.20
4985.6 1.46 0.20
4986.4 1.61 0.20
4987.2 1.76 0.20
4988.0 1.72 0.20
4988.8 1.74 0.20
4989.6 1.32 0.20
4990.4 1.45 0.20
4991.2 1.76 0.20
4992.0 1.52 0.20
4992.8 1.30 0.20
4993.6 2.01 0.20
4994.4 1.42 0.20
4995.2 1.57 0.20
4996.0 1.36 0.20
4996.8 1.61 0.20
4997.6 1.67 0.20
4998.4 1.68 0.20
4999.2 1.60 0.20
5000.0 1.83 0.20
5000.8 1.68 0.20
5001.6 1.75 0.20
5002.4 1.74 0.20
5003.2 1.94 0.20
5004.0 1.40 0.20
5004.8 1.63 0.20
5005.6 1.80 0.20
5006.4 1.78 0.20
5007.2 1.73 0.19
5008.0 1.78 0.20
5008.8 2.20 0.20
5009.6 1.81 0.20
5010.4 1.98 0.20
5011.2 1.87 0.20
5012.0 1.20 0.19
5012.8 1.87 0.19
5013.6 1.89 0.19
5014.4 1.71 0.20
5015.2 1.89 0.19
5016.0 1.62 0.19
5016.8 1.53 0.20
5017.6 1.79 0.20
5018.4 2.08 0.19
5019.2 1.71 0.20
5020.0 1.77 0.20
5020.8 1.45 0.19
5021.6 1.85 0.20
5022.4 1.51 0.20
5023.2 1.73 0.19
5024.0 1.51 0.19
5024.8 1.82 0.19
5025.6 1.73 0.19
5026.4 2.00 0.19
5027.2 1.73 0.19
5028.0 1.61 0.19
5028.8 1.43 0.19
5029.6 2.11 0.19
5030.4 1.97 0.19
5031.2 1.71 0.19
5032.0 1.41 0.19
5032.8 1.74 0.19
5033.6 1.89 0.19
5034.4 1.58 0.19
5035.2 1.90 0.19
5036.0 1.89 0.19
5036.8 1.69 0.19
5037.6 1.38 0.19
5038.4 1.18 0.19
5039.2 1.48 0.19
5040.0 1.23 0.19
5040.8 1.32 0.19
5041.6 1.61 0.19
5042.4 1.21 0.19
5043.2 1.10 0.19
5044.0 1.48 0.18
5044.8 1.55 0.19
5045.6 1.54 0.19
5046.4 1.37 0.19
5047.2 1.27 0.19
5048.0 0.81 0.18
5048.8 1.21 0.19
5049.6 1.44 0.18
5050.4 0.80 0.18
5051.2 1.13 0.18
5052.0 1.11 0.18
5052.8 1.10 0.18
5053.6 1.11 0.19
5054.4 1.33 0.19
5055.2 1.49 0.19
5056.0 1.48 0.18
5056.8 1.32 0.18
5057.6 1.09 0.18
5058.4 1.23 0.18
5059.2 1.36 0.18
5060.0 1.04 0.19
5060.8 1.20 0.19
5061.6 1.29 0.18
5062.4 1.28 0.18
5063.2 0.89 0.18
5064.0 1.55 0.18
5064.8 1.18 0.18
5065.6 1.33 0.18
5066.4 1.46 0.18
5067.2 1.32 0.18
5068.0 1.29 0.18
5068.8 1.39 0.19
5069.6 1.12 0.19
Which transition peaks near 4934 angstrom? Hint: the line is Ly-alpha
